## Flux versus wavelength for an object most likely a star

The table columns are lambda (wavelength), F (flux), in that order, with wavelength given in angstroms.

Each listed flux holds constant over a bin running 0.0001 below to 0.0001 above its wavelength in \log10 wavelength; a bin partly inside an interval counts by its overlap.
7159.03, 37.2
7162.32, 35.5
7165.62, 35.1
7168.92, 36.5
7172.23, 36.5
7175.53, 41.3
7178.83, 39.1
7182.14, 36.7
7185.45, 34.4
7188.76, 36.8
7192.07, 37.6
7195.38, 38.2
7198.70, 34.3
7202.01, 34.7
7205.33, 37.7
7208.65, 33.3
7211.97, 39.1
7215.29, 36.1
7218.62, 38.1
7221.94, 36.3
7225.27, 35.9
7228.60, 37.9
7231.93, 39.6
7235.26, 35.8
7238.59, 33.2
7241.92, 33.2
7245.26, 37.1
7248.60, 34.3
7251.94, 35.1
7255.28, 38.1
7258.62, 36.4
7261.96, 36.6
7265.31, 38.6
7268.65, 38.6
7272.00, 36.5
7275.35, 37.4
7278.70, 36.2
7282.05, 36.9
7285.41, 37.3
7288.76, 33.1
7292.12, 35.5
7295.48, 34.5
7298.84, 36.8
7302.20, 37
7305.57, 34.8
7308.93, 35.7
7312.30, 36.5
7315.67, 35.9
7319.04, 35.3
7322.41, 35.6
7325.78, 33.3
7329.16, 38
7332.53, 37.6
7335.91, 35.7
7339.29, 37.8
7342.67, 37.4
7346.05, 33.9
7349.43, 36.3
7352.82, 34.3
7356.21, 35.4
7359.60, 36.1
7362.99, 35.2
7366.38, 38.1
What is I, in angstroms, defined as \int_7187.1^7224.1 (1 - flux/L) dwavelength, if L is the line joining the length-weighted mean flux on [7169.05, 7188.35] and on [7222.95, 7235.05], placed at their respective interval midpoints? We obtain 0.9 angstroms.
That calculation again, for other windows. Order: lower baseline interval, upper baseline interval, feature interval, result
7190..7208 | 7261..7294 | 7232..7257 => 0.7 angstroms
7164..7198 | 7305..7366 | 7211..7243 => 0.2 angstroms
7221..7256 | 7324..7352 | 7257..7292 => -0.6 angstroms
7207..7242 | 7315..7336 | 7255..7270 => -0.6 angstroms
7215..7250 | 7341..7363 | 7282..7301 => 0.1 angstroms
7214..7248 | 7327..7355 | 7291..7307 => 0.2 angstroms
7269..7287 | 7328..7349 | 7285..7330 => 1.5 angstroms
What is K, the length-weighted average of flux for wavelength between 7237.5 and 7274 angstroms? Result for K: 36.2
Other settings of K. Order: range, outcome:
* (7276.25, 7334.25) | 35.9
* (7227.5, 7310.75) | 36.2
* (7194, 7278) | 36.5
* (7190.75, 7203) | 36.3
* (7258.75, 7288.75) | 37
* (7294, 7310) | 35.8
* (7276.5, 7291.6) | 35.9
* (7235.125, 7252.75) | 34.7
